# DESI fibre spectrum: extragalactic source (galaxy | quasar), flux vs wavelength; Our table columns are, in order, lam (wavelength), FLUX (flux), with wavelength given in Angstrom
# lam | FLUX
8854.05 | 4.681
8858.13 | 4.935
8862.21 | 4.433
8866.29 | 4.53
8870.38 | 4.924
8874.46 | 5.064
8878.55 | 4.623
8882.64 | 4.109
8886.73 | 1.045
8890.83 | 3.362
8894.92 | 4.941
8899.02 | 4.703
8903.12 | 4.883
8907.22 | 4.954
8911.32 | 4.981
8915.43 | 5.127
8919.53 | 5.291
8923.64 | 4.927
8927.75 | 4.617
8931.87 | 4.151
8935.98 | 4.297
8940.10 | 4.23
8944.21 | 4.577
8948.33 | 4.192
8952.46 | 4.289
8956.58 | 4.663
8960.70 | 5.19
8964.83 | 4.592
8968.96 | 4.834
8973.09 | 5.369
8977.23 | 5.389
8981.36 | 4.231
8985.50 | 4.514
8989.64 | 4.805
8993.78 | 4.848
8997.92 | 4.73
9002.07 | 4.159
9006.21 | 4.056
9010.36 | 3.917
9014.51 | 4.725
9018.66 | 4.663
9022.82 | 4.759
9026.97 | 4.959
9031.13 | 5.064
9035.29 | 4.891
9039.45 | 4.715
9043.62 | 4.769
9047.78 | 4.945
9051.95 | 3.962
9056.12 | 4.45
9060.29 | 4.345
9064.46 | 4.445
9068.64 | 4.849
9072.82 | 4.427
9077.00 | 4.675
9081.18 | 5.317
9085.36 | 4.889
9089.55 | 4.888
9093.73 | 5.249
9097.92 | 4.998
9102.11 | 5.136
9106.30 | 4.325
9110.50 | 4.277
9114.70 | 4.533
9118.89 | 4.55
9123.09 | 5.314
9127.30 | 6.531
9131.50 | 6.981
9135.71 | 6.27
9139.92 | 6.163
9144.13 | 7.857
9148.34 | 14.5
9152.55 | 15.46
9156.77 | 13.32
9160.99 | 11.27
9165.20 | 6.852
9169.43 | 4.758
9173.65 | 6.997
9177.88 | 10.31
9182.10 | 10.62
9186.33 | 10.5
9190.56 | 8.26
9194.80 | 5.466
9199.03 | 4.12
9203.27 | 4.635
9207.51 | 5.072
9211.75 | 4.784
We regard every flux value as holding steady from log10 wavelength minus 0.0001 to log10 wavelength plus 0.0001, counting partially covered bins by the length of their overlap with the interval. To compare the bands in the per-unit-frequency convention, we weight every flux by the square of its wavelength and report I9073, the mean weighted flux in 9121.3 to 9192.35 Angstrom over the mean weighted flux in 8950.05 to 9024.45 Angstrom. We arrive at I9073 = 2.00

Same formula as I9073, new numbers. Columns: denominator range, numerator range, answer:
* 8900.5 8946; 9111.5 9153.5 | 1.67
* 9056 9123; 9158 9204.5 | 1.68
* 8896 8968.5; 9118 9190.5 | 1.97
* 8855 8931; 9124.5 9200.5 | 2.04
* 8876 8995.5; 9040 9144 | 1.15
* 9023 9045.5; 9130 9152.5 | 1.90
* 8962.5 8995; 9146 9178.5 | 2.25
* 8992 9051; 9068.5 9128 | 1.07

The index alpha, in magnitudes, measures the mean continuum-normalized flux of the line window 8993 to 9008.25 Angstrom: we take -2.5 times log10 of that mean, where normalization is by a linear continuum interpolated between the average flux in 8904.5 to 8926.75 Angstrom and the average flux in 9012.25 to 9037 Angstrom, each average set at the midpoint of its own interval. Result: 0.11 mag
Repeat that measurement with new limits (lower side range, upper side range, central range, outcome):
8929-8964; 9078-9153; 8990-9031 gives 0.13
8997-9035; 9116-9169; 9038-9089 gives 0.28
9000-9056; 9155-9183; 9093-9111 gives 0.39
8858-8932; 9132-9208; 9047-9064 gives 0.48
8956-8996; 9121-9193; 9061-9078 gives 0.46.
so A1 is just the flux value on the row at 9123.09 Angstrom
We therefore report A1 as 5.314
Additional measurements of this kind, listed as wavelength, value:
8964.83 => 4.592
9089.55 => 4.888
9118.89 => 4.55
